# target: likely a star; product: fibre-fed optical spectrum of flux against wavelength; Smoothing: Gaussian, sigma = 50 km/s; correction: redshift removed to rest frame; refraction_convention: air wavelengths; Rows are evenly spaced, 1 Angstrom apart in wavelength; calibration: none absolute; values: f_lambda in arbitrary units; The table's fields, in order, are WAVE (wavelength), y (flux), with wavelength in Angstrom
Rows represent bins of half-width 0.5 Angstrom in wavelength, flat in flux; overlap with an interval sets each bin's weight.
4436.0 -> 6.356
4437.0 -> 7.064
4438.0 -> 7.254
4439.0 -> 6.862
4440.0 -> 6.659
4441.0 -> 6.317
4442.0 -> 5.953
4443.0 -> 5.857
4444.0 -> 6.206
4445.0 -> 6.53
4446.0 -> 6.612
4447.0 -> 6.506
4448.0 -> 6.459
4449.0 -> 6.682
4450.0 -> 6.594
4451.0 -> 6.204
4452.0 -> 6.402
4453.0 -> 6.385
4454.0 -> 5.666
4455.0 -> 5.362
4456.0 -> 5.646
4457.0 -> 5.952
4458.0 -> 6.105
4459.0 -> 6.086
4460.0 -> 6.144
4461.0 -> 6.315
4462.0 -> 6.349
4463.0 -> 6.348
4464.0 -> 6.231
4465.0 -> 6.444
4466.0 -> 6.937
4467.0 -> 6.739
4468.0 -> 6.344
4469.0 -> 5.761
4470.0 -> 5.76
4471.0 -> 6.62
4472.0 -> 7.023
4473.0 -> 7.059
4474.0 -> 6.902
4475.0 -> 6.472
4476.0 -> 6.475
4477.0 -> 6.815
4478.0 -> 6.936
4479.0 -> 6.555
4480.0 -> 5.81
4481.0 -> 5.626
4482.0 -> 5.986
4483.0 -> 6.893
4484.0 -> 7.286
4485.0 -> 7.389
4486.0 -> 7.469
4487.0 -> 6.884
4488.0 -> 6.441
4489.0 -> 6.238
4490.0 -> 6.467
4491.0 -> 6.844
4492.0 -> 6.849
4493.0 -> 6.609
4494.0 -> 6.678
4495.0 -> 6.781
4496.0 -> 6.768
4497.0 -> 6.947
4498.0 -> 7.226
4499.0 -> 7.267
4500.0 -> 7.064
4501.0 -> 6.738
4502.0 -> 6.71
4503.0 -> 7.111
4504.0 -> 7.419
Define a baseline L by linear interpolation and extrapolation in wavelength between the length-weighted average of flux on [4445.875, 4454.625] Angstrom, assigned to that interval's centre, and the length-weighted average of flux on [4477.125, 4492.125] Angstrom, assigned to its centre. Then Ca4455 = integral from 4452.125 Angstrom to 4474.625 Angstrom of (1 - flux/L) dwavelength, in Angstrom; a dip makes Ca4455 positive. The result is 0.7 Angstrom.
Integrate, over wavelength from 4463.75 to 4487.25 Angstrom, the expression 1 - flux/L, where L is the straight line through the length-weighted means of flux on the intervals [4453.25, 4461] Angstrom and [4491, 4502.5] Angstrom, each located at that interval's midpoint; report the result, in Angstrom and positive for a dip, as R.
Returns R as -0.9 Angstrom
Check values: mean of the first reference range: 5.9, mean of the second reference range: 6.87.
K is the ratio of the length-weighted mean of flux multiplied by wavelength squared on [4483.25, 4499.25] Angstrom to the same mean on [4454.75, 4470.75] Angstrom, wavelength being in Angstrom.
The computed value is 1.13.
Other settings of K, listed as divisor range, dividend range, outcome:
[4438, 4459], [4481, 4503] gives 1.11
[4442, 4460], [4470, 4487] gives 1.09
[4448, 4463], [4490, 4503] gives 1.14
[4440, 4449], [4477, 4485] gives 1.05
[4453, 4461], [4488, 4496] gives 1.14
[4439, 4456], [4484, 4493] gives 1.11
